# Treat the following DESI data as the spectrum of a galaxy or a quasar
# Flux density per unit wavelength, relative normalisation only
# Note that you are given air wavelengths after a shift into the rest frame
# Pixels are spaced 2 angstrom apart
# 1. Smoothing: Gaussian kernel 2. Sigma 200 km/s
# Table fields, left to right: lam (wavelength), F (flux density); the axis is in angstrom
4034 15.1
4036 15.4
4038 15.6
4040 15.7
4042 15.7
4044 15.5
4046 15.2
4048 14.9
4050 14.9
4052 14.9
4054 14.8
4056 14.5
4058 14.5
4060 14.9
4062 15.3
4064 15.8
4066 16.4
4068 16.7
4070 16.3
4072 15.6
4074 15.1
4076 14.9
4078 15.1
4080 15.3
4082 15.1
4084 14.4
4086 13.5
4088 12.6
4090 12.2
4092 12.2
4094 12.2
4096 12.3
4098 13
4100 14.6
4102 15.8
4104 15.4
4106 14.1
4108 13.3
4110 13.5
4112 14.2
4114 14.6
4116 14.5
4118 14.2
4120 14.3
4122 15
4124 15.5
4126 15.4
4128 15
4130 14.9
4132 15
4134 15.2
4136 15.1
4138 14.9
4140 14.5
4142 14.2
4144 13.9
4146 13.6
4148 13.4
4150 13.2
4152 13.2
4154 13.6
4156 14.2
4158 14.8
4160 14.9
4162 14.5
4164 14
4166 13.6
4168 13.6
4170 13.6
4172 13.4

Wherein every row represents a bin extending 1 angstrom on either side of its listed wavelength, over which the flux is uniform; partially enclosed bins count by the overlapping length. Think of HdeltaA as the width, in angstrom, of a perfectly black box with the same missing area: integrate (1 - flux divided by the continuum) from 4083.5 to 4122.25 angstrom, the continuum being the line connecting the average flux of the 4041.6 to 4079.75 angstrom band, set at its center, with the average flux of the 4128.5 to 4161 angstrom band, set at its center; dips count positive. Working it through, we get 2.70 angstrom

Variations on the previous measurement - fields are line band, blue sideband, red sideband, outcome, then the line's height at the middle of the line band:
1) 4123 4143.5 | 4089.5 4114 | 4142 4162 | -1.7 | 13.8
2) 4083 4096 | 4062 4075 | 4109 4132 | 2.2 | 15.4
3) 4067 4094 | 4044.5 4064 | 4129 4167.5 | 0.5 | 14.7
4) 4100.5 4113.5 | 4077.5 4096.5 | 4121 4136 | -0.1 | 14.3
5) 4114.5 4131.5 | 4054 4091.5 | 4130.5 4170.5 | -0.5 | 14.4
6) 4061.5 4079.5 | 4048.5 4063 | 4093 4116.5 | -1.4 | 14.6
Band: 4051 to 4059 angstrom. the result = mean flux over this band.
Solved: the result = 14.7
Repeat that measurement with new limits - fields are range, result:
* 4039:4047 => 15.5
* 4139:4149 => 13.9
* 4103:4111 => 14.1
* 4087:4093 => 12.3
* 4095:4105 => 14.2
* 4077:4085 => 15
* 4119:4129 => 15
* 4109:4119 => 14.2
